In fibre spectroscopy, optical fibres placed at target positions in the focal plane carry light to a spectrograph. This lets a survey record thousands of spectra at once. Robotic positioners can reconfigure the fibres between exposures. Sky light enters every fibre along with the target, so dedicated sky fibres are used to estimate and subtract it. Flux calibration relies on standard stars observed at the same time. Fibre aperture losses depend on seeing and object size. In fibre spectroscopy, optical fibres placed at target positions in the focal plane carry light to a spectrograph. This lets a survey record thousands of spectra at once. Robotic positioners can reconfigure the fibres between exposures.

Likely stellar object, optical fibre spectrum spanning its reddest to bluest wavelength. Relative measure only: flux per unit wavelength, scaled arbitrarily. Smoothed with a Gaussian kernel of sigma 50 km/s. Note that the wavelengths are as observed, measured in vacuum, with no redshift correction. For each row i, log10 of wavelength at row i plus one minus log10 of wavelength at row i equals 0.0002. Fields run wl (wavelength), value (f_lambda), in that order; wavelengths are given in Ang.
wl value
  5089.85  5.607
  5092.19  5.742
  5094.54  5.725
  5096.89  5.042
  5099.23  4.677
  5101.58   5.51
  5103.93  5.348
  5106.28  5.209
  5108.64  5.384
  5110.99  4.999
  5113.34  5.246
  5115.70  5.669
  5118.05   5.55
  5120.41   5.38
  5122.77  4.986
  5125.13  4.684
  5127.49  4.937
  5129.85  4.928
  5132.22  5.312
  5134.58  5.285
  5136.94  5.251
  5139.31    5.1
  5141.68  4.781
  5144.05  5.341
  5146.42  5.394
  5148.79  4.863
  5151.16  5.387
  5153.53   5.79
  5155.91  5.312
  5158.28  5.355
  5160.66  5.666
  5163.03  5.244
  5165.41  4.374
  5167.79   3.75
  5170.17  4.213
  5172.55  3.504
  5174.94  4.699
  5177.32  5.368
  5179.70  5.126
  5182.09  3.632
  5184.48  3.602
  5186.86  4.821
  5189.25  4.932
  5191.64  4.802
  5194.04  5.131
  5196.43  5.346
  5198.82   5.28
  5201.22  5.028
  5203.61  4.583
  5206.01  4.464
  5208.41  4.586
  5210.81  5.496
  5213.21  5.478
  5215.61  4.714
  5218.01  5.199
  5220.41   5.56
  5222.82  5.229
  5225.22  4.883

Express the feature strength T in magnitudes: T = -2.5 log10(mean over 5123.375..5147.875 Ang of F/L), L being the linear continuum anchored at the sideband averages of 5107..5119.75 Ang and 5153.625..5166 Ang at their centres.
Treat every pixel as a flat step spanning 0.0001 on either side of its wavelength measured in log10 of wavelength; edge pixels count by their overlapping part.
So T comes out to 0.048 mag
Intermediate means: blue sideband 5.36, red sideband 5.28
